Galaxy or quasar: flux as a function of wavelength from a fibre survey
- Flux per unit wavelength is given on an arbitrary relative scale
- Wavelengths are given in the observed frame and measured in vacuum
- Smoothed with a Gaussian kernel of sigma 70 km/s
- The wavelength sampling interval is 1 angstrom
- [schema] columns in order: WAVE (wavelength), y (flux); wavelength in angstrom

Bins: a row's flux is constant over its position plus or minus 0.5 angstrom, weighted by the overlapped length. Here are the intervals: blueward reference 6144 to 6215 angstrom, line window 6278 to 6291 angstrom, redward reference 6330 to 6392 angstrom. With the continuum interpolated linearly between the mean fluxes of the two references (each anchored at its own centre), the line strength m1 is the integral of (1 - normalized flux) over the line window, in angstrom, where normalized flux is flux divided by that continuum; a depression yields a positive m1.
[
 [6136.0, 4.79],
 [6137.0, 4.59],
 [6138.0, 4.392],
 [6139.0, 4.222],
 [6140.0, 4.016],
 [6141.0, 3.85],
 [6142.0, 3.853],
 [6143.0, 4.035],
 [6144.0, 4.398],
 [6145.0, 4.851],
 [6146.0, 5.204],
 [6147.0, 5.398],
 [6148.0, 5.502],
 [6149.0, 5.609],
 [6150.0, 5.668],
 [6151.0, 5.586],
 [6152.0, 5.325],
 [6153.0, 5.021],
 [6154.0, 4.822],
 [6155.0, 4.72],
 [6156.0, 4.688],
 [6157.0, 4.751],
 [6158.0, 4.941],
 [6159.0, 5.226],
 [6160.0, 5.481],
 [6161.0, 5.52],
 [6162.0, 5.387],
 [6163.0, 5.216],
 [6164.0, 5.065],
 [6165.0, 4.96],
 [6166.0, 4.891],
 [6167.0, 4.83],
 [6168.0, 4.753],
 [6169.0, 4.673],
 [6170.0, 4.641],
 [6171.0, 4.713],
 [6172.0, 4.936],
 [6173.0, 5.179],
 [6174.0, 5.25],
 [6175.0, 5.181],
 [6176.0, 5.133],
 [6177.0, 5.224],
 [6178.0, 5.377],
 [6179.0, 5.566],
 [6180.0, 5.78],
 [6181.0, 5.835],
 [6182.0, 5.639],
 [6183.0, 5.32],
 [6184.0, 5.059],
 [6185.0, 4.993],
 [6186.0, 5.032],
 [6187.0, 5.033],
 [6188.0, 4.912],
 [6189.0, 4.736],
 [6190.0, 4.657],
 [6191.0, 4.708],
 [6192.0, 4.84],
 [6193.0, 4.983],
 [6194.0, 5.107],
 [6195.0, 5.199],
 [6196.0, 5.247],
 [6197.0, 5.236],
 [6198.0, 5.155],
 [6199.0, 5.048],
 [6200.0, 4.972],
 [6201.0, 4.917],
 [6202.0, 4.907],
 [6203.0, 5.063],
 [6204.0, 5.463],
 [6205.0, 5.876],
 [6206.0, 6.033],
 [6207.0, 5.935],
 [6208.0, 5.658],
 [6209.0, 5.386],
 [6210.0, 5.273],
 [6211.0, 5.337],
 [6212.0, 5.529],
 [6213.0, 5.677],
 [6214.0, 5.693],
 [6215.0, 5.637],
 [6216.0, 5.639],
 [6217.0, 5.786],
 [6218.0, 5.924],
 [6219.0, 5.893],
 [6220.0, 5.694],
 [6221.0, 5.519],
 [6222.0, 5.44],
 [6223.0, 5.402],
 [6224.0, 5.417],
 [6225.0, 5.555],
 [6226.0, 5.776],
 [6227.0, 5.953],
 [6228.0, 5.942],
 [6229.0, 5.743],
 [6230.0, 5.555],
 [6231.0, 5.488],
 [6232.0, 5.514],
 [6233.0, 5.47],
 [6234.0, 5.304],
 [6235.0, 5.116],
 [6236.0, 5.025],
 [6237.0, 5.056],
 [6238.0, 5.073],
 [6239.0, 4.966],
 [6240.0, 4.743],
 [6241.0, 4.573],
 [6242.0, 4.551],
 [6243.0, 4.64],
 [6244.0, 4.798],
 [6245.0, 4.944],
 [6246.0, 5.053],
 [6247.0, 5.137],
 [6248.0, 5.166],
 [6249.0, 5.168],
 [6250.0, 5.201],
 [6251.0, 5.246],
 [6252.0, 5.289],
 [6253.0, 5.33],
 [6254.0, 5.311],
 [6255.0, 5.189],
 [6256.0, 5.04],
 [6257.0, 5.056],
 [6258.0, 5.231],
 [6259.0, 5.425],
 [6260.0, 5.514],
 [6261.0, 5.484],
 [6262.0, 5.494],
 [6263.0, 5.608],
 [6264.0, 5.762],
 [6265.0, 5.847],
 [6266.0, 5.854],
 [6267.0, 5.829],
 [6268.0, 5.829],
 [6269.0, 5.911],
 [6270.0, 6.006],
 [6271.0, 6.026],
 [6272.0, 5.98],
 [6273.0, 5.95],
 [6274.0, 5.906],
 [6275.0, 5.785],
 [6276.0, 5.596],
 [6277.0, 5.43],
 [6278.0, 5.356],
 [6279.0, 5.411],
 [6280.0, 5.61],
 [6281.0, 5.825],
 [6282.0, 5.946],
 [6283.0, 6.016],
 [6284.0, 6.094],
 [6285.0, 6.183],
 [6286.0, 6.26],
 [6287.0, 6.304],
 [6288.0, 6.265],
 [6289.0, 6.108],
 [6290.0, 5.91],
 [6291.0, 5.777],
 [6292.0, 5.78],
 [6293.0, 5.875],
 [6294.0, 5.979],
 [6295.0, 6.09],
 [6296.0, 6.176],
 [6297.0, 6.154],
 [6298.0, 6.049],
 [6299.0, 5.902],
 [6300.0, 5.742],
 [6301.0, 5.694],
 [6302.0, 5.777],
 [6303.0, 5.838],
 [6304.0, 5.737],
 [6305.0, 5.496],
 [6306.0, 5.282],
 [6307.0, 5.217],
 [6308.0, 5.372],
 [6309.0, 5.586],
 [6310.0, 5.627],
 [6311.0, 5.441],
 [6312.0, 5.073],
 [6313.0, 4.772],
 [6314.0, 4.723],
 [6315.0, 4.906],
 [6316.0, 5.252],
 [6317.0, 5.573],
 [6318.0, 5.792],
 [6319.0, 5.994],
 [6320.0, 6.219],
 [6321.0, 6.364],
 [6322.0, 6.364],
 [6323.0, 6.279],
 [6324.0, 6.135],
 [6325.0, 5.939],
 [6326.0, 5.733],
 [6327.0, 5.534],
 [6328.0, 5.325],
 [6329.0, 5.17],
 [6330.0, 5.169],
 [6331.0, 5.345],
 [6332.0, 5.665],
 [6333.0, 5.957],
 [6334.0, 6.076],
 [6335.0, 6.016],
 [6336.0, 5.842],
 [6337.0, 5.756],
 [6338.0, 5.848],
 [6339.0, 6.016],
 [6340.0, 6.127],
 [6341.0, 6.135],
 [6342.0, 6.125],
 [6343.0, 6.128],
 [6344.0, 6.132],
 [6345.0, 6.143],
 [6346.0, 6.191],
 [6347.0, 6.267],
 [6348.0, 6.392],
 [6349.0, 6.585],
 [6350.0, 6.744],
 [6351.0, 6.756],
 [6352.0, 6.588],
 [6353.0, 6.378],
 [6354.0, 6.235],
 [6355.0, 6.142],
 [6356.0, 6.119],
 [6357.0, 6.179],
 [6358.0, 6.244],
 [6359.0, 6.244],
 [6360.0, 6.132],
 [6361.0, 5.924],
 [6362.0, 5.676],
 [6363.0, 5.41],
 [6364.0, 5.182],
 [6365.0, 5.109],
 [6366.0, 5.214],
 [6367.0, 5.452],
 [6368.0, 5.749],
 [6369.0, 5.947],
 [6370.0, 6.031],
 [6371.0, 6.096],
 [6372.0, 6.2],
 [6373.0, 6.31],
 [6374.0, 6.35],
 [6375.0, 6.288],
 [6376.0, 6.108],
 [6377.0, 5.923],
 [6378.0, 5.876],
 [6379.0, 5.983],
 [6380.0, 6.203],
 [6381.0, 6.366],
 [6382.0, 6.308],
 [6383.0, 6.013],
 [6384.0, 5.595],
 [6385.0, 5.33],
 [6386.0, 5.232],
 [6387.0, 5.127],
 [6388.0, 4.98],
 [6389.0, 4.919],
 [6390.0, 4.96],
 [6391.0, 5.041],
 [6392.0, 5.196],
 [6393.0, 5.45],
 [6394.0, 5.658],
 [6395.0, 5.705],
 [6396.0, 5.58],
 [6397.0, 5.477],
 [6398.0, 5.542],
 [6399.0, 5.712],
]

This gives -0.8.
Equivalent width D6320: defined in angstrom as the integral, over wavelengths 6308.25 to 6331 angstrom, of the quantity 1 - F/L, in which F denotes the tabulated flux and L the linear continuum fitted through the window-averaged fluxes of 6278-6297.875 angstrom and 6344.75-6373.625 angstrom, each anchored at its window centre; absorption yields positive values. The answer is 1.62 angstrom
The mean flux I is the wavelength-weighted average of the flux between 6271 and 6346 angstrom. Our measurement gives 5.79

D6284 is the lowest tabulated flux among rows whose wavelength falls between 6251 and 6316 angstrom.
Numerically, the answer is 4.723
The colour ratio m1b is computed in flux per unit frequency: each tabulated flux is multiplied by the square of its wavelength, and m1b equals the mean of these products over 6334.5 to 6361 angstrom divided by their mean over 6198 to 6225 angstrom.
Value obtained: 1.18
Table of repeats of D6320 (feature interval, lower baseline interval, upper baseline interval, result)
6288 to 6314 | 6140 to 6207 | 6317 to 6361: 0.6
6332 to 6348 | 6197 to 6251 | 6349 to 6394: -0.8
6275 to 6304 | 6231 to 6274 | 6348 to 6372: -1.7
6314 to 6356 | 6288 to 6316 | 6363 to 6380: -1.7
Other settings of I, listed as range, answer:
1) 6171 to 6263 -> 5.29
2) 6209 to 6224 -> 5.59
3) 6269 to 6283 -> 5.77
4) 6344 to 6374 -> 6.06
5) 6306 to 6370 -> 5.83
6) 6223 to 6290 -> 5.51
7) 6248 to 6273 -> 5.53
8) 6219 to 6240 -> 5.44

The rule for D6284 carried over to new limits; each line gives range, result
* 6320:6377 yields 5.109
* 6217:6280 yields 4.551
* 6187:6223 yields 4.657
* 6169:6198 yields 4.641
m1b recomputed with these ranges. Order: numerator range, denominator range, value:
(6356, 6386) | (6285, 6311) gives 1.03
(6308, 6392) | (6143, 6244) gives 1.17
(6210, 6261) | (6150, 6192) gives 1.07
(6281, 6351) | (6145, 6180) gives 1.20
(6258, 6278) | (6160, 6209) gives 1.14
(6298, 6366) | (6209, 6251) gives 1.13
